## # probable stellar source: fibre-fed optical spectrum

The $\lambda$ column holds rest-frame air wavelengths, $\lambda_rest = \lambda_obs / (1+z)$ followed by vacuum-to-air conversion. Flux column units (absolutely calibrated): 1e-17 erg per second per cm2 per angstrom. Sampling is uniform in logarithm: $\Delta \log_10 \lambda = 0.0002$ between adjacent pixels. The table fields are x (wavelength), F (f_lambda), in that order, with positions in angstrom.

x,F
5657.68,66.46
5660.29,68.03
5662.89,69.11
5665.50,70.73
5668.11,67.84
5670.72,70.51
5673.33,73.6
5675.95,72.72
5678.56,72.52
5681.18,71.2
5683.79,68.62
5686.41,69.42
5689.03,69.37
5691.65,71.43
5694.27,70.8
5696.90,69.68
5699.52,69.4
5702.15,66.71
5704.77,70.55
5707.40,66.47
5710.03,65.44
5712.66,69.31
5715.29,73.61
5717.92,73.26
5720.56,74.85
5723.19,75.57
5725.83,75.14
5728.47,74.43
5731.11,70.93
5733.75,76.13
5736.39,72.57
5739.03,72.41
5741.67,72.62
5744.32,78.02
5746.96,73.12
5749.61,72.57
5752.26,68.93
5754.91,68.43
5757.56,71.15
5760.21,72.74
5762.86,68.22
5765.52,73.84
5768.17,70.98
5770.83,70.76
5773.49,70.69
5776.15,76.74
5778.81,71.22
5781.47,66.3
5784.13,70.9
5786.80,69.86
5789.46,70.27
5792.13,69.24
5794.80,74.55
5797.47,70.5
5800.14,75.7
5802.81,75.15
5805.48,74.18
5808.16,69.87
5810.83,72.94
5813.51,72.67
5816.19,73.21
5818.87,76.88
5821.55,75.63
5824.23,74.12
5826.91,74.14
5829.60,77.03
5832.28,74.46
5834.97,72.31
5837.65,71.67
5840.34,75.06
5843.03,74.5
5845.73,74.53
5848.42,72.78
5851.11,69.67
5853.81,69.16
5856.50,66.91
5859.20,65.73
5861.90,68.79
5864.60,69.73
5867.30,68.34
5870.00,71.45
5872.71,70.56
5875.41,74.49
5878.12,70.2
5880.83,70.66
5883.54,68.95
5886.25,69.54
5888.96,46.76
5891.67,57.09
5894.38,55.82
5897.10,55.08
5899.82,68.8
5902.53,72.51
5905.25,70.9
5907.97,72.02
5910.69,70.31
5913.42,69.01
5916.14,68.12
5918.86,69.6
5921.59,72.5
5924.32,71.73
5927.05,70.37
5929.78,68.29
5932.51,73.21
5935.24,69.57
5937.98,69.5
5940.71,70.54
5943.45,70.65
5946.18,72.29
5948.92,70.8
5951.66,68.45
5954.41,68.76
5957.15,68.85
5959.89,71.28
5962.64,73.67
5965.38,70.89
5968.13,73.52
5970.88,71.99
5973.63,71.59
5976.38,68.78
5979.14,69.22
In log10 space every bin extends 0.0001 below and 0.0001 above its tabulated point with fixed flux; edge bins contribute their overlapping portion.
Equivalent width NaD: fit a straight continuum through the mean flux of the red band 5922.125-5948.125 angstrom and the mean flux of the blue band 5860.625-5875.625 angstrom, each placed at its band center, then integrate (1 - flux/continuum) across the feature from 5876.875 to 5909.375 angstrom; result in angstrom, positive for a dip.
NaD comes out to 2.6 angstrom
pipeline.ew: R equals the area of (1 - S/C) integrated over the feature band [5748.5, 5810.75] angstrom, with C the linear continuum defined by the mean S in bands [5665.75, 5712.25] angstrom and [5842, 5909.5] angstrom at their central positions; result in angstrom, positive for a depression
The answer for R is -2.40 angstrom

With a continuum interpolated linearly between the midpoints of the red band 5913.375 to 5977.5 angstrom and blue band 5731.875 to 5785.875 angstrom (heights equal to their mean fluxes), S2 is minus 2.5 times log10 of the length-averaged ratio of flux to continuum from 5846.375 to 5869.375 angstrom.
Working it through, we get 0.03 mag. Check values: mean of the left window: 71.9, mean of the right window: 70.6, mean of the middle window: 69.2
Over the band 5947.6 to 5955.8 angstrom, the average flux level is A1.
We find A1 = 69.3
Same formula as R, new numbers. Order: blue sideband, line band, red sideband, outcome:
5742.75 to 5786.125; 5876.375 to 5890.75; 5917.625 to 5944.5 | 1.14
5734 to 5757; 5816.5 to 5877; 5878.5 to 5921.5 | -3.50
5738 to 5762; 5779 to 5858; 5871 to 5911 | -3.76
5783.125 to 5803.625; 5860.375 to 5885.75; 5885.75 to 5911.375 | -1.83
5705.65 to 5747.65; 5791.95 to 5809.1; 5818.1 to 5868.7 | -0.17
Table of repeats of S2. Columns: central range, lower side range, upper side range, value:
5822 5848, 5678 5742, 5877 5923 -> -0.09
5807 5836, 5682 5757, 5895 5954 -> -0.05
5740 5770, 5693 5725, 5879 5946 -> -0.03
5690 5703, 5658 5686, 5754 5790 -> 0.01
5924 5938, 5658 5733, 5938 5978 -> 0.01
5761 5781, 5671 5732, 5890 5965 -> -0.02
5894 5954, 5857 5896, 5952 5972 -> -0.01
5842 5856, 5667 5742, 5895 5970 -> -0.02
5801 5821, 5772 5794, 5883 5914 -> -0.07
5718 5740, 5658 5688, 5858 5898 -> -0.08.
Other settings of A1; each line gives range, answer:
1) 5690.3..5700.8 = 70.3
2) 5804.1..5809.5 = 72.1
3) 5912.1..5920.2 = 69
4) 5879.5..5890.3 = 64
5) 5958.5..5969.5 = 72.4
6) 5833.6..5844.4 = 73.4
